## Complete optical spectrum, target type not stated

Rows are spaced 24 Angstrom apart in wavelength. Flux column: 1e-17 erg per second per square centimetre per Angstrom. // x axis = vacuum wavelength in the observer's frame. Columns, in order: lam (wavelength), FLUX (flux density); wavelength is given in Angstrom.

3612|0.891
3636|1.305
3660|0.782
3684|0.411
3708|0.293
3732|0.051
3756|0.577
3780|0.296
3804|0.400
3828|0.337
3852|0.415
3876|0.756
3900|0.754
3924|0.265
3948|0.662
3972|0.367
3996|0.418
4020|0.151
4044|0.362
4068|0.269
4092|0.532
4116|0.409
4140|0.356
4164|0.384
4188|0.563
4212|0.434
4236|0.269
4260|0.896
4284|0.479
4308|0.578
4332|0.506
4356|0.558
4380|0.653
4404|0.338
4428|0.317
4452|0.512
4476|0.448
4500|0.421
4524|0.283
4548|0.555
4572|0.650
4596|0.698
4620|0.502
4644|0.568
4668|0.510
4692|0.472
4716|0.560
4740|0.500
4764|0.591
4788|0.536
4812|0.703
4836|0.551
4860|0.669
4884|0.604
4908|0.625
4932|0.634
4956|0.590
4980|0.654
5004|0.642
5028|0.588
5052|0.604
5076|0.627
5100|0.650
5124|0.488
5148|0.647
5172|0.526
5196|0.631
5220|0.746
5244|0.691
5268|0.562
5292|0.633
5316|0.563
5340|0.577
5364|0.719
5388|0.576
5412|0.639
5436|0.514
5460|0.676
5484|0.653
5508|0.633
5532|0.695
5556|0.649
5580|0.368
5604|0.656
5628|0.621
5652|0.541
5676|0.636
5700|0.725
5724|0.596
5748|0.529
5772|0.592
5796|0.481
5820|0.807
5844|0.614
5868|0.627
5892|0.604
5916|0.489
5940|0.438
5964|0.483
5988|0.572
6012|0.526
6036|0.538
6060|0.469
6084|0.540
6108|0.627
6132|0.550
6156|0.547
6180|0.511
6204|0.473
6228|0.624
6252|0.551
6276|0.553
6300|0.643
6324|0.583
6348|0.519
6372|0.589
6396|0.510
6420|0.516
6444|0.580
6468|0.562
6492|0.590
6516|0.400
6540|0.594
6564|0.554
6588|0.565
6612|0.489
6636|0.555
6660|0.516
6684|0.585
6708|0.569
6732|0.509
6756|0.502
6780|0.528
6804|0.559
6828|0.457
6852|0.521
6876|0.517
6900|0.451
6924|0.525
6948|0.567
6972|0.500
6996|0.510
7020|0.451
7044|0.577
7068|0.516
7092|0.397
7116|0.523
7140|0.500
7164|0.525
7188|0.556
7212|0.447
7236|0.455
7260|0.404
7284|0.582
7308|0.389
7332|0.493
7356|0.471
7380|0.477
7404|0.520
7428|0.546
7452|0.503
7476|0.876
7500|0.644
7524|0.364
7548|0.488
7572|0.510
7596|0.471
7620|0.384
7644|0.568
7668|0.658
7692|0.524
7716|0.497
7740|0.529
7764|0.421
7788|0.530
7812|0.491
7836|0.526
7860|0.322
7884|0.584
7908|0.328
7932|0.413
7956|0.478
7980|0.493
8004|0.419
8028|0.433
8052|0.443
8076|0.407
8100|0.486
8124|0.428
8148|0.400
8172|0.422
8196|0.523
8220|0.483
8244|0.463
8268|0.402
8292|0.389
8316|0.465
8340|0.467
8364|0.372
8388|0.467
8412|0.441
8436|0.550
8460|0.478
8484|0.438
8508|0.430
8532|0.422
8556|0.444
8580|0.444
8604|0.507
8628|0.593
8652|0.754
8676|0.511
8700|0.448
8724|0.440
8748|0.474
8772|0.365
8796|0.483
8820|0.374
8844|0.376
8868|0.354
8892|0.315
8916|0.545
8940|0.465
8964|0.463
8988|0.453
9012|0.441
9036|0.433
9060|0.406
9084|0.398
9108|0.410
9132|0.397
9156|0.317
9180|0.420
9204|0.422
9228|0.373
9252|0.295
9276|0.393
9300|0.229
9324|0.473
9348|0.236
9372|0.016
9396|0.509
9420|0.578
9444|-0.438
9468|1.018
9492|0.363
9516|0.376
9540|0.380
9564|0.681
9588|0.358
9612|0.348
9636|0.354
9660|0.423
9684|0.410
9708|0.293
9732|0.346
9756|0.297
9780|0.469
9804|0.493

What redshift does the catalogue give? 0.14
